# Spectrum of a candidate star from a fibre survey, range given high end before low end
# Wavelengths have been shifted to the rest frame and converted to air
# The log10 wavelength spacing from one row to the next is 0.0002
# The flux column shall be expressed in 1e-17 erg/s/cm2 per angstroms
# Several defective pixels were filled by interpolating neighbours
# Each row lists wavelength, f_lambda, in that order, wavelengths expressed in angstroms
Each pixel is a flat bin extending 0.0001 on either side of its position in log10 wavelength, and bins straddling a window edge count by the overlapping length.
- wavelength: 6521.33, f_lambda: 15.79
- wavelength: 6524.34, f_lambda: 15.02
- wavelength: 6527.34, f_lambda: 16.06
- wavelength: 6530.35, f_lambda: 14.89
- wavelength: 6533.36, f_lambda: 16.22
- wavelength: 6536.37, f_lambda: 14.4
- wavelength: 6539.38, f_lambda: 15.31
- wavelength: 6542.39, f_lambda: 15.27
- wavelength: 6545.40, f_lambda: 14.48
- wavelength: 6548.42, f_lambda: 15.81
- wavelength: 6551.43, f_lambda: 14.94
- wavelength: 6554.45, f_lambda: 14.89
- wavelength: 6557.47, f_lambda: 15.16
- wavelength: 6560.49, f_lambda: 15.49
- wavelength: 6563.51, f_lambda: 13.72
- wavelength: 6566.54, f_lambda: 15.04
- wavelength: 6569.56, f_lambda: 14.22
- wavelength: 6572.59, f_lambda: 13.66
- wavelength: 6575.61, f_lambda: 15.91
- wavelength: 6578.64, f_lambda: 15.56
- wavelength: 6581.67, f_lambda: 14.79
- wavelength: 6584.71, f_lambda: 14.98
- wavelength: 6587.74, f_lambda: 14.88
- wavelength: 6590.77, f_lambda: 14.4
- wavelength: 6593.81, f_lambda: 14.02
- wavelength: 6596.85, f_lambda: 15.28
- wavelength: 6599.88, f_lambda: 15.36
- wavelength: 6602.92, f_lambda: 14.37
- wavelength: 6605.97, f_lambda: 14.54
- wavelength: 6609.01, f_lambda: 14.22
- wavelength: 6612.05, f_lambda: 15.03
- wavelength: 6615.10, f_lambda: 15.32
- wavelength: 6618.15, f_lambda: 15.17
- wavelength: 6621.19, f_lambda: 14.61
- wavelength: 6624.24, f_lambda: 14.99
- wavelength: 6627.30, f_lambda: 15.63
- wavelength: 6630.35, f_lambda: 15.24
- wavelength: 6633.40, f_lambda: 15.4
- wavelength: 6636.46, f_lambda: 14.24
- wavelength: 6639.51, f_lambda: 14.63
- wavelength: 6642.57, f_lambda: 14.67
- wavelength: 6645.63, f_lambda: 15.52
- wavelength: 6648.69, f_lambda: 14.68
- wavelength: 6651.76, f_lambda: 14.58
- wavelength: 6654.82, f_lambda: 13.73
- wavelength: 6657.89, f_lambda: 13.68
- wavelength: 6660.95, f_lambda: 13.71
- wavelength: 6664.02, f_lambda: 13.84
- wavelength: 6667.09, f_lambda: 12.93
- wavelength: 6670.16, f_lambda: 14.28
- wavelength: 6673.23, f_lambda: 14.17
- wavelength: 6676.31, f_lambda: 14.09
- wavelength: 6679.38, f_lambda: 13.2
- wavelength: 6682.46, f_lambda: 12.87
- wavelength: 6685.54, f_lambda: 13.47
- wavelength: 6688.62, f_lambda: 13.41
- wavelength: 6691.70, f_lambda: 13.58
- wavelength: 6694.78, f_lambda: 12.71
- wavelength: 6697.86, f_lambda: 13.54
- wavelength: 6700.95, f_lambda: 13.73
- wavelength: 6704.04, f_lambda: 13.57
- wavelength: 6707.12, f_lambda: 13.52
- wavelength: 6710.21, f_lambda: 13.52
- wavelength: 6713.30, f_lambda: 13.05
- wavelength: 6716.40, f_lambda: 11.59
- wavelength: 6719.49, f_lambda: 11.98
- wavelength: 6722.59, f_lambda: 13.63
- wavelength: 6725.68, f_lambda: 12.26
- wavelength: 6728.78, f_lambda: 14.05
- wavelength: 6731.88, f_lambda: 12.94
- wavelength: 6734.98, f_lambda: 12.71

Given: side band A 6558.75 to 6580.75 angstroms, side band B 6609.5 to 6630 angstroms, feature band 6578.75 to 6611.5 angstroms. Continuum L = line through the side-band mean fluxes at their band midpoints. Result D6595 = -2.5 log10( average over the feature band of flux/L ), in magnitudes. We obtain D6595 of 0.02 mag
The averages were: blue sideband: 14.8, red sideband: 15.1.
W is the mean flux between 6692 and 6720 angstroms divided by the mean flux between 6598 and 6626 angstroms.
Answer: 0.88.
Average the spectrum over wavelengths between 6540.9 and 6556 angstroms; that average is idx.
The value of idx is 15.1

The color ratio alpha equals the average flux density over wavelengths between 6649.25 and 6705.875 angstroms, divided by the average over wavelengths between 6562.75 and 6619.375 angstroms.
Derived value 0.9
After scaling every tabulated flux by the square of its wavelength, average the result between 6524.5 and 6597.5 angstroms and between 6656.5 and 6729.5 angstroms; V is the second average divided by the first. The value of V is 0.93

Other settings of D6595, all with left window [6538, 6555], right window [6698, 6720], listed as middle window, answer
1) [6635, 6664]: -0.041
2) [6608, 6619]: -0.050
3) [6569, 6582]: -0.009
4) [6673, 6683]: -0.008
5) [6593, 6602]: -0.033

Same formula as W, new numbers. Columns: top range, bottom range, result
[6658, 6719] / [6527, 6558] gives 0.88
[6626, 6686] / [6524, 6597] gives 0.95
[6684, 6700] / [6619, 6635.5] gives 0.88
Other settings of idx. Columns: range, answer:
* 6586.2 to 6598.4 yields 14.7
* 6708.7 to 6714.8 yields 13.3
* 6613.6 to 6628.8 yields 15.1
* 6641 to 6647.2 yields 15.1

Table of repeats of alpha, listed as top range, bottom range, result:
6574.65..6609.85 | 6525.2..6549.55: 0.97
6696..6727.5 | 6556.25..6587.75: 0.88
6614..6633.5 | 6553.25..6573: 1.04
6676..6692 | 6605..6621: 0.90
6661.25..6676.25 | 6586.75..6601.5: 0.93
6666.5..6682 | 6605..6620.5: 0.92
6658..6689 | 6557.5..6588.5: 0.92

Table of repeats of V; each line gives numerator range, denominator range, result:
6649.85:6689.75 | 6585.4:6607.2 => 0.95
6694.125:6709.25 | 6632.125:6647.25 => 0.92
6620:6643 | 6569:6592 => 1.02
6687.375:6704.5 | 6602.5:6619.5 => 0.93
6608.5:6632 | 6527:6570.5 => 1.02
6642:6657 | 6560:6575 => 1.03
